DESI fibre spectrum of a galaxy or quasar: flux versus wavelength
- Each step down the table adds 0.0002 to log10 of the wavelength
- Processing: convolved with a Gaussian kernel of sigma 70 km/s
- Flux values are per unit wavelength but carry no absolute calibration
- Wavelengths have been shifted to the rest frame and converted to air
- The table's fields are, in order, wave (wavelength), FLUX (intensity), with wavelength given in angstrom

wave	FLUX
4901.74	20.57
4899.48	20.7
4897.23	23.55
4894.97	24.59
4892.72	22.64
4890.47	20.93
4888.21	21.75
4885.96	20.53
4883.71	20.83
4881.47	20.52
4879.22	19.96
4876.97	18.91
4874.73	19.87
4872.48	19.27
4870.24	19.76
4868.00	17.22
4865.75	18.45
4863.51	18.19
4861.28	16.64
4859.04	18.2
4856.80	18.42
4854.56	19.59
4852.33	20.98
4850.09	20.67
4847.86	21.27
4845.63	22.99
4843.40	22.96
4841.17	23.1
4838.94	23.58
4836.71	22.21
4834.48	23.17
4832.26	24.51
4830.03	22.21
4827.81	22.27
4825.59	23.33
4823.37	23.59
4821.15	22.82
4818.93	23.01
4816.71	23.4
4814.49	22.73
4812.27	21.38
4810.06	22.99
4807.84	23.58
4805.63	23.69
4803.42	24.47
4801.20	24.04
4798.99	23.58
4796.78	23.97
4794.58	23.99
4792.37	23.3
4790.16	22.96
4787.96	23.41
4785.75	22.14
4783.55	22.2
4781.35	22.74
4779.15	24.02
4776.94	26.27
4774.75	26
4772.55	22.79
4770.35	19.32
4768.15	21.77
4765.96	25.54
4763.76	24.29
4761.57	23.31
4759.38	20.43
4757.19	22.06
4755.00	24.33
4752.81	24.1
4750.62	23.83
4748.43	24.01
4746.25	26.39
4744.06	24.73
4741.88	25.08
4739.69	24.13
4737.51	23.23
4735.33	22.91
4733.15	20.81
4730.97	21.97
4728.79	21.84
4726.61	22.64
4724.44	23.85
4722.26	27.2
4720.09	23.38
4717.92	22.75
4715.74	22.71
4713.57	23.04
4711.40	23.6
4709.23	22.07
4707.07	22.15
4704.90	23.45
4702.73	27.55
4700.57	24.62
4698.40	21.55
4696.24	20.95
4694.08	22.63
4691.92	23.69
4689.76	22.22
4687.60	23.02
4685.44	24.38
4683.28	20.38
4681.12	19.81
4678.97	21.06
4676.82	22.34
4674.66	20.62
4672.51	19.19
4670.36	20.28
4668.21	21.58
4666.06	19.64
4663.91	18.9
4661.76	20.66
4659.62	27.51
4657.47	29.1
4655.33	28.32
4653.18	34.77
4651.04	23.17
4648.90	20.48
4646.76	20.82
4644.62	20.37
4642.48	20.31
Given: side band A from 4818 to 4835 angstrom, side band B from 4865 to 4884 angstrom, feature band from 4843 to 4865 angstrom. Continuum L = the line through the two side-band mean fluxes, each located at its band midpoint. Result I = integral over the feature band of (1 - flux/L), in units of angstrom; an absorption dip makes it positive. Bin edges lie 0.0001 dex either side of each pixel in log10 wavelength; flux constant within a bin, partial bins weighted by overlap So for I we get 1.2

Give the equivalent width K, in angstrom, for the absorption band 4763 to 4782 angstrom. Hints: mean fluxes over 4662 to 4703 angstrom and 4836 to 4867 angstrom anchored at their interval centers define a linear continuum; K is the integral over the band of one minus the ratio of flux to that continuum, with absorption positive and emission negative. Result -2.4 angstrom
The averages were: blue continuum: 21.7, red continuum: 20.5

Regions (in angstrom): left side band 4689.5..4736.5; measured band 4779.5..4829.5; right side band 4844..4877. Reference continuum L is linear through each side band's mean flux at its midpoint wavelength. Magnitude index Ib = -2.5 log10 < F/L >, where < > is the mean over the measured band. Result -0.12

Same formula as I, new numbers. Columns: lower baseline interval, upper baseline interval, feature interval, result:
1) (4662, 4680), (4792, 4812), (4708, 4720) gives -0.8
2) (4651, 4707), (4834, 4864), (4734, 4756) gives -2.0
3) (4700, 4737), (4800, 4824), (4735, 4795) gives -0.7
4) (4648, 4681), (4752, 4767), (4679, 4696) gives 0.7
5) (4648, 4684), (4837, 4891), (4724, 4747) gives -1.5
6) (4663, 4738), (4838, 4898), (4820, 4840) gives -2.0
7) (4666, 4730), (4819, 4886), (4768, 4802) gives -2.7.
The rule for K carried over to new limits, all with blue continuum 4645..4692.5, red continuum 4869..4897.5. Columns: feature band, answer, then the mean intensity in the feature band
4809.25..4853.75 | -2.64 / 22.6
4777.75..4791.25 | -0.75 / 23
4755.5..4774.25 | -0.58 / 22.6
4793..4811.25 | -1.81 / 23.8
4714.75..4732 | -0.78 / 23.3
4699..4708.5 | -0.74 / 24.2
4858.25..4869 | 1.71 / 17.7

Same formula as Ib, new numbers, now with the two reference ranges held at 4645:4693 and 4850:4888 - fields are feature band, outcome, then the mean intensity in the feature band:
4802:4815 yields -0.14 mag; 23.2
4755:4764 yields -0.07 mag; 22.6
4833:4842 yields -0.16 mag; 23.1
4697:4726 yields -0.08 mag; 23.6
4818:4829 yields -0.15 mag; 23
